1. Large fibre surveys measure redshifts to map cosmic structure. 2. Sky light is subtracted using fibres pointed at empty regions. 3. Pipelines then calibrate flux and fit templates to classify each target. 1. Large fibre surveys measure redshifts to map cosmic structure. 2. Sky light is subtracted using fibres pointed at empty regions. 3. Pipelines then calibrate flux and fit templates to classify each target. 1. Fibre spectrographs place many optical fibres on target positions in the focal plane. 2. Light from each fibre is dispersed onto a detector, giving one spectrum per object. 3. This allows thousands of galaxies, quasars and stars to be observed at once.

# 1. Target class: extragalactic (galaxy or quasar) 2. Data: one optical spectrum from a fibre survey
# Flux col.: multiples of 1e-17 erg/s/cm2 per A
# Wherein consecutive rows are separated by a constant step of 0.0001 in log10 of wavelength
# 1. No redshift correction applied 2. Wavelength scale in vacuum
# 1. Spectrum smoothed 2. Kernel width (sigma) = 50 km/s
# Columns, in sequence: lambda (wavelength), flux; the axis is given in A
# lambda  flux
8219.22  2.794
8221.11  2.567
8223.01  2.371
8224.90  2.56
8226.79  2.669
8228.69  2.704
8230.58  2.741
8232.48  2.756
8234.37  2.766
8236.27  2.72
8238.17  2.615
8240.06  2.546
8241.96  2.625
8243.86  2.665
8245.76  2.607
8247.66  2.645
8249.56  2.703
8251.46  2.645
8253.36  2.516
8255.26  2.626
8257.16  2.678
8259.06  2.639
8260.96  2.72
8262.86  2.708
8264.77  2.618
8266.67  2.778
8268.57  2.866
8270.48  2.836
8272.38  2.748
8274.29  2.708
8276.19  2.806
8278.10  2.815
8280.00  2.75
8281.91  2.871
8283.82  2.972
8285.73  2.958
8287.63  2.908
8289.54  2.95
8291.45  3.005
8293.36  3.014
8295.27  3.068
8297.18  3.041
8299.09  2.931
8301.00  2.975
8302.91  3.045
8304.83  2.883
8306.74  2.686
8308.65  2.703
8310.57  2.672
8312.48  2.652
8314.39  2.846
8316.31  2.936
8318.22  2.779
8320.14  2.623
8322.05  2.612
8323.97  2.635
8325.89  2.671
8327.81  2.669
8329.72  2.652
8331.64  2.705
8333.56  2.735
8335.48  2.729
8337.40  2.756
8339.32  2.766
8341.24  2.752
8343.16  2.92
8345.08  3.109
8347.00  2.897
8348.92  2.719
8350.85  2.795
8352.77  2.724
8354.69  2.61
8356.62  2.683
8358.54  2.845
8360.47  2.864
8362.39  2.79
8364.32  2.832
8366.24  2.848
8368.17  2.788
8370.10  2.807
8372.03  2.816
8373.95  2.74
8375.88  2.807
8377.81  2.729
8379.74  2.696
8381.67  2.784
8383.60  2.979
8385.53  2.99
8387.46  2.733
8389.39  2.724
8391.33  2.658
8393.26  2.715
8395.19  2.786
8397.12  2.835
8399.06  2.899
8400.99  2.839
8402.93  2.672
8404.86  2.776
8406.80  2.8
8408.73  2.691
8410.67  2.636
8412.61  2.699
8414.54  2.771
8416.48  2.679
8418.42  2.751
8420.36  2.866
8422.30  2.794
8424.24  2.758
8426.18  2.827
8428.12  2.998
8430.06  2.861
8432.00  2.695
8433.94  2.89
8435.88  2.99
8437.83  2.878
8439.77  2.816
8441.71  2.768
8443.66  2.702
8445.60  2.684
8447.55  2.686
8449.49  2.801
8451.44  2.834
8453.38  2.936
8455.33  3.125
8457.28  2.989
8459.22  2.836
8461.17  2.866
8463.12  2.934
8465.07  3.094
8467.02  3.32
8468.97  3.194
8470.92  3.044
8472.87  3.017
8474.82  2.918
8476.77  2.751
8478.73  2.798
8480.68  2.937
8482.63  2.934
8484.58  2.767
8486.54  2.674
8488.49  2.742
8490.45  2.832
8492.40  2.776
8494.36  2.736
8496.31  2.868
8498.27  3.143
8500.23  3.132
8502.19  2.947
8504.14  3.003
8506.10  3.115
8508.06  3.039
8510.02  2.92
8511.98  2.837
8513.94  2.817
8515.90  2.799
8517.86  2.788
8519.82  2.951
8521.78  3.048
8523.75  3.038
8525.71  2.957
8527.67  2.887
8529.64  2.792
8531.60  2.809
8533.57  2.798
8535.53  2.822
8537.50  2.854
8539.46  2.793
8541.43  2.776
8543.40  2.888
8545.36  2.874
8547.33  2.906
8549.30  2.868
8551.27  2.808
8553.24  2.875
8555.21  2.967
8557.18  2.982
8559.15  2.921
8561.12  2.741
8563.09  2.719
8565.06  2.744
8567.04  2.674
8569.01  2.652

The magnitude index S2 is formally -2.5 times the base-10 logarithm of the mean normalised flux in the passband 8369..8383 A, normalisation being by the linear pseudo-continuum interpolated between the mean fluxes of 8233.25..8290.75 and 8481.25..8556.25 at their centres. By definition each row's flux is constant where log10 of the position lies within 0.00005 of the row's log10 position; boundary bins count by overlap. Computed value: 0.01 mag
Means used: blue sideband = 2.74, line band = 2.77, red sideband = 2.88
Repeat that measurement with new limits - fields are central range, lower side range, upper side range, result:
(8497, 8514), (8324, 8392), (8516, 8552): -0.05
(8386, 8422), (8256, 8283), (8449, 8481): 0.06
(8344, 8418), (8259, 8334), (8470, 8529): 0.03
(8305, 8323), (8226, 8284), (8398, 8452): 0.00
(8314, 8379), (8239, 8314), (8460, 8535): 0.02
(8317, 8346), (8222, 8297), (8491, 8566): 0.02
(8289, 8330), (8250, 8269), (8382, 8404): -0.04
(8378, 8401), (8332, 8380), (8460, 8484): 0.02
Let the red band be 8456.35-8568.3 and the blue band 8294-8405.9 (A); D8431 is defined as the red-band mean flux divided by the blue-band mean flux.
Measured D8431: 1.0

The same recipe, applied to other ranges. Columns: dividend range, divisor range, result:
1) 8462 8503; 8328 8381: 1.05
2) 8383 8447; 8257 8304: 0.98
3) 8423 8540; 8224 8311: 1.04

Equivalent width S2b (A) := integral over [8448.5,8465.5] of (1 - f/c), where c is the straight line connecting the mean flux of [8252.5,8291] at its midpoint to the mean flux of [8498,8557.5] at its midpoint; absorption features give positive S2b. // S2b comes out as -0.35 A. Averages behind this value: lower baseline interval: 2.78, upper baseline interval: 2.91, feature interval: 2.93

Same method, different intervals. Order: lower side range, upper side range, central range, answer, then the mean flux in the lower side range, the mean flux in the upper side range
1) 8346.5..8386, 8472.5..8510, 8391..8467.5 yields 0.5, 2.79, 2.9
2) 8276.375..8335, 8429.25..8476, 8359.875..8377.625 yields 0.3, 2.82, 2.91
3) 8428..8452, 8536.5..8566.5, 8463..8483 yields -1.3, 2.81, 2.84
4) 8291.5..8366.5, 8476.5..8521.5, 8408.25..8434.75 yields 0.6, 2.8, 2.89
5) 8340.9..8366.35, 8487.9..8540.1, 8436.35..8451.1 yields 0.5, 2.81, 2.9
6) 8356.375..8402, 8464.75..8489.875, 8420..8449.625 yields 0.6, 2.8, 2.93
